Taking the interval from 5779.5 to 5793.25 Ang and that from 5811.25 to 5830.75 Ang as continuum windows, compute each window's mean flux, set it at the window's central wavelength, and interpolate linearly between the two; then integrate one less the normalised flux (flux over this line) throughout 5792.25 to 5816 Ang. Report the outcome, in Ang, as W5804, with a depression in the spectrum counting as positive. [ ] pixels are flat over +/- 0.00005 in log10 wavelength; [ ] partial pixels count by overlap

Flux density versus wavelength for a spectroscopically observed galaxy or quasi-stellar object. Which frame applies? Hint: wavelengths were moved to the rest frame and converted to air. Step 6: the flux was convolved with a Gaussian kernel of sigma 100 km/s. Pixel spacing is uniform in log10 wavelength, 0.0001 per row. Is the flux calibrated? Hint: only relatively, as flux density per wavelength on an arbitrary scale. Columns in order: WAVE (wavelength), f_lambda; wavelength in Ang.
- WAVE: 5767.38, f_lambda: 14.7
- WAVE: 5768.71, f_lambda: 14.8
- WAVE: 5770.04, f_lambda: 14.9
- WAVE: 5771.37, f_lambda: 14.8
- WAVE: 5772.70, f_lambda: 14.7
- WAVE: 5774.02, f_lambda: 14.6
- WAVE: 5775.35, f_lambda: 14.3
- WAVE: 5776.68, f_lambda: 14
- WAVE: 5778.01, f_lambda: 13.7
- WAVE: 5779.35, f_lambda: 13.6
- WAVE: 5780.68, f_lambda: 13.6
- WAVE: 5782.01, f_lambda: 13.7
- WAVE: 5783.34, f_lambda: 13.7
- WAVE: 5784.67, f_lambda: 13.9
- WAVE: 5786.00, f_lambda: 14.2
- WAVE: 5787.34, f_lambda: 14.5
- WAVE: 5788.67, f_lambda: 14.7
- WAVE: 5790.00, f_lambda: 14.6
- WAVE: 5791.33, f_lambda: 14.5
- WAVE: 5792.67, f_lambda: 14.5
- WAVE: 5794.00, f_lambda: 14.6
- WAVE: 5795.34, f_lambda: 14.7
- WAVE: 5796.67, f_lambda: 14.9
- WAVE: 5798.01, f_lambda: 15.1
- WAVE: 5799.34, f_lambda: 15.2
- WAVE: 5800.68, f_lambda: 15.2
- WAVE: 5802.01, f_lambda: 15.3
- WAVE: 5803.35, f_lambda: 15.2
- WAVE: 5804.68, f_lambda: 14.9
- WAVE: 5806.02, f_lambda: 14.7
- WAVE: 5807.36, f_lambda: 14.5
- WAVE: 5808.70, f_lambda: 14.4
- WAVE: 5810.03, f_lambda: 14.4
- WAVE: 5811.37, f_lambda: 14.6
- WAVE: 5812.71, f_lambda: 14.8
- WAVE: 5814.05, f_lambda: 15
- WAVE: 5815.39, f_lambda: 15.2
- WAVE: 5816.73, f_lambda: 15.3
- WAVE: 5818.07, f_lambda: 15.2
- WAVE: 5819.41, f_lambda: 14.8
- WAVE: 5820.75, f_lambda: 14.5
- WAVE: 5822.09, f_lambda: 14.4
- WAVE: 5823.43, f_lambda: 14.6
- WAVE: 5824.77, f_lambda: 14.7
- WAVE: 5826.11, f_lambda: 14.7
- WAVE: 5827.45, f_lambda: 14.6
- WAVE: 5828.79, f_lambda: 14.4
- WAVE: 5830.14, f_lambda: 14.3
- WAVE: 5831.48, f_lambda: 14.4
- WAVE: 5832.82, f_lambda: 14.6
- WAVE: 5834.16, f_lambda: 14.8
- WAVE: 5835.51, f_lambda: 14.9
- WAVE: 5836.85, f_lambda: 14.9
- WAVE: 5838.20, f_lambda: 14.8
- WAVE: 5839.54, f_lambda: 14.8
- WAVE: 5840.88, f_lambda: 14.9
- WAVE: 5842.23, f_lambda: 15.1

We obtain -0.6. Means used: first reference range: 14.2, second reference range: 14.7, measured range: 14.8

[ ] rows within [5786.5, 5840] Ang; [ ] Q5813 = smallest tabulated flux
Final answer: 14.3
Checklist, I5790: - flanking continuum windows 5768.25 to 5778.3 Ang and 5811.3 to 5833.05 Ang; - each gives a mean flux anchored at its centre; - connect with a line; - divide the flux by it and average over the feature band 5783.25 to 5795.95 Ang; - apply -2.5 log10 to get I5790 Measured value 0.01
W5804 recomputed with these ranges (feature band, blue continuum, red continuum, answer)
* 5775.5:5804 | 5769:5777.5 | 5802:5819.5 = 0.5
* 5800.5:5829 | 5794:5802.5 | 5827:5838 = 0.1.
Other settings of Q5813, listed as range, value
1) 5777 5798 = 13.6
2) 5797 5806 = 14.9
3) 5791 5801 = 14.5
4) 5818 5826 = 14.4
